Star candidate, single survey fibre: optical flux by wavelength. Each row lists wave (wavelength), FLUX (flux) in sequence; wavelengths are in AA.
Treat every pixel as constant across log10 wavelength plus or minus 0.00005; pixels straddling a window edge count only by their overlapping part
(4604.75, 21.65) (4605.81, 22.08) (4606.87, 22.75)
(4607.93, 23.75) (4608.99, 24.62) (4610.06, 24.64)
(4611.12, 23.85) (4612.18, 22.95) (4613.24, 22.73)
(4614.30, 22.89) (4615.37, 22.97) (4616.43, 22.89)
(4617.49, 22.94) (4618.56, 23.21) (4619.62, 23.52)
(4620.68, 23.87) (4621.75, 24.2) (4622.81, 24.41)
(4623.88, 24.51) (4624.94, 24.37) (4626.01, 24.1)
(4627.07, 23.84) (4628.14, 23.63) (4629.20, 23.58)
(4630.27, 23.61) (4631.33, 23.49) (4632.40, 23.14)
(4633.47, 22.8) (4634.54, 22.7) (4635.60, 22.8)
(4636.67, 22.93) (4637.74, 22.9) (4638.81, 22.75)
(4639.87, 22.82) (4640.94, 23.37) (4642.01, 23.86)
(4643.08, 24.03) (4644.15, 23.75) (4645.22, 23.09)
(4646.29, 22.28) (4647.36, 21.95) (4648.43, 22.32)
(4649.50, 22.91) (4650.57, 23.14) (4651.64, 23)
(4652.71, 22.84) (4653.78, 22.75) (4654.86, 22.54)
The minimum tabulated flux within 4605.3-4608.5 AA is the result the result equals 22.08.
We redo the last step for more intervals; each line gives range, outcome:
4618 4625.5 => 23.21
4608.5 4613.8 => 22.73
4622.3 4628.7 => 23.63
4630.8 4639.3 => 22.7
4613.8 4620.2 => 22.89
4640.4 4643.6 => 23.37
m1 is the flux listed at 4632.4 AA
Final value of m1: 23.14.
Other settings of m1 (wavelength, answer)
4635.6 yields 22.8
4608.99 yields 24.62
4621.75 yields 24.2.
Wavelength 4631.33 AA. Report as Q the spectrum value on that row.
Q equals 23.49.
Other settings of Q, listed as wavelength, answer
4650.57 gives 23.14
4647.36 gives 21.95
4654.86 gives 22.54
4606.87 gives 22.75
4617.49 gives 22.94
